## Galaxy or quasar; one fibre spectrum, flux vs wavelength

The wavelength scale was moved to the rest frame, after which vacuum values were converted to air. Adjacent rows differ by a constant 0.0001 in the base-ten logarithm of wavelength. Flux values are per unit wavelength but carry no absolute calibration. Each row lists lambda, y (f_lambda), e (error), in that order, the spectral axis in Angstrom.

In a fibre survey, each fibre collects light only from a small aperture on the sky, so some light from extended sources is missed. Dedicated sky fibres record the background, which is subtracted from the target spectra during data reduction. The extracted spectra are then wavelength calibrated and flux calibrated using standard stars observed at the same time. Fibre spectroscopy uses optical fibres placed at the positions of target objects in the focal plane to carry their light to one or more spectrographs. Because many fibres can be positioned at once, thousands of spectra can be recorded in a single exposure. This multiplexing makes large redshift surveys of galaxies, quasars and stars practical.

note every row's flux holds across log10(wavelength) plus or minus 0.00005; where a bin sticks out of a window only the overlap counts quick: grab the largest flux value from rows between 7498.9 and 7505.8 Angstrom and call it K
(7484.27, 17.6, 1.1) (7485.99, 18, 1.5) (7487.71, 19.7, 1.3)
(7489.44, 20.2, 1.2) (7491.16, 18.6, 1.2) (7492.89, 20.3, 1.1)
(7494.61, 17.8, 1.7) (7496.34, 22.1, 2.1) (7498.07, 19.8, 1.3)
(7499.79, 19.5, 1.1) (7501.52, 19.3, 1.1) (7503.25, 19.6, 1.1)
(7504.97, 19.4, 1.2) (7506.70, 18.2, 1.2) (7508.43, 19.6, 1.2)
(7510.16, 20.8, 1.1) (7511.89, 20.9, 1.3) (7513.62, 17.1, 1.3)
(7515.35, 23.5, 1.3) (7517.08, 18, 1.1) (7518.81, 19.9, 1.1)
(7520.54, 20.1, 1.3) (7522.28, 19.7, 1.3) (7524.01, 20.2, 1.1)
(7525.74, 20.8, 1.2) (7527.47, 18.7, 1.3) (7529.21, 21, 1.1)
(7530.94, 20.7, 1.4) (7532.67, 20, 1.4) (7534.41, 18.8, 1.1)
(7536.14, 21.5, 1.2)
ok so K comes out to 19.6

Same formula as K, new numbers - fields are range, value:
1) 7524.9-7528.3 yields 20.8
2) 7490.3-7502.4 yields 22.1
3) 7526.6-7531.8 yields 21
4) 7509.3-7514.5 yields 20.9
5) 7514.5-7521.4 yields 23.5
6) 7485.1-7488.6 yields 19.7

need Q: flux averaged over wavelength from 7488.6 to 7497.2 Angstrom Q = 19.8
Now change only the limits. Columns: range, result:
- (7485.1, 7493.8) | 19.4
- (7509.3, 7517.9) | 20.1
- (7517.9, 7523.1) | 19.9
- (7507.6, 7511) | 20.2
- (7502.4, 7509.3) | 19.2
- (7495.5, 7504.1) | 20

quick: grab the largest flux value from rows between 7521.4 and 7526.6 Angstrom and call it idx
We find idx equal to 20.8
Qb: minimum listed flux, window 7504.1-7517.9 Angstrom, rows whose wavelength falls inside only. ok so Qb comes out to 17.1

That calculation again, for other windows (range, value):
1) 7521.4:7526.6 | 19.7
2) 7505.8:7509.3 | 18.2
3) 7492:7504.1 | 17.8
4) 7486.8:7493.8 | 18.6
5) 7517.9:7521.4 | 19.9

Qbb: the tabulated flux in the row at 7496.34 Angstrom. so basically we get 22.1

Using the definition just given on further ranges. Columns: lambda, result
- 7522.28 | 19.7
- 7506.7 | 18.2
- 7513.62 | 17.1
